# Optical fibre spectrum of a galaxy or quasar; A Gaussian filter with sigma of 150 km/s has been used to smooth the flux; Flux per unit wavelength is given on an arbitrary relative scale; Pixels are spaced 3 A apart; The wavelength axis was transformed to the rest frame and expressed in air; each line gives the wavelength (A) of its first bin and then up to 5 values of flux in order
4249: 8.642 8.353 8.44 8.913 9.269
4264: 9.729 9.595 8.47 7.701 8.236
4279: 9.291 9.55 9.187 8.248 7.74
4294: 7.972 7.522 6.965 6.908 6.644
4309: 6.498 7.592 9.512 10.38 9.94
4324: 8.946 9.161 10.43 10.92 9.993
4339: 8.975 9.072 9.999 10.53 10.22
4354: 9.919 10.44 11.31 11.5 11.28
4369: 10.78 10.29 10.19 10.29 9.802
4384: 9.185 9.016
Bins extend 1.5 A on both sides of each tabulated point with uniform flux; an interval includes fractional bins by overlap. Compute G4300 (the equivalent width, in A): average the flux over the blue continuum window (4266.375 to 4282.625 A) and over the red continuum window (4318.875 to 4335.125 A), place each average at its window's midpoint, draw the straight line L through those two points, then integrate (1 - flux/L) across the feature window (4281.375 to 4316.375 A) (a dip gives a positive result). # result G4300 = 5.4 A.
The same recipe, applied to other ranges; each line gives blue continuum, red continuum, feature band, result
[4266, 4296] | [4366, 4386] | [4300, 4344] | 1.9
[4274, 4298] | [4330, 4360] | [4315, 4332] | -0.5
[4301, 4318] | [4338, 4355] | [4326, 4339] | -1.5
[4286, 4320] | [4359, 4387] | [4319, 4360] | -3.4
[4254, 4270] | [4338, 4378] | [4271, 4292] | 1.8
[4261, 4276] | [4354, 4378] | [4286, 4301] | 2.5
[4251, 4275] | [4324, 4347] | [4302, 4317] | 3.0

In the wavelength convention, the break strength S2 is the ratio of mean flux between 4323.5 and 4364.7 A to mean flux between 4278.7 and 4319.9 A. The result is 1.2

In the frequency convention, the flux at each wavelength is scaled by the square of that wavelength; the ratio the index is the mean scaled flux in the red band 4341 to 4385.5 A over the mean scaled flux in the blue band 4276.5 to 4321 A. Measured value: 1.3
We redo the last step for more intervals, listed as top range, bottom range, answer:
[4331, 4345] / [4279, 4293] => 1.15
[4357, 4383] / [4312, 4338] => 1.11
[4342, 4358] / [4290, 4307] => 1.42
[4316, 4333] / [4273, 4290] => 1.15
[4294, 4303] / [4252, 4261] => 0.85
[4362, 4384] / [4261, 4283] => 1.23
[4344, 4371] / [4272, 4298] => 1.31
